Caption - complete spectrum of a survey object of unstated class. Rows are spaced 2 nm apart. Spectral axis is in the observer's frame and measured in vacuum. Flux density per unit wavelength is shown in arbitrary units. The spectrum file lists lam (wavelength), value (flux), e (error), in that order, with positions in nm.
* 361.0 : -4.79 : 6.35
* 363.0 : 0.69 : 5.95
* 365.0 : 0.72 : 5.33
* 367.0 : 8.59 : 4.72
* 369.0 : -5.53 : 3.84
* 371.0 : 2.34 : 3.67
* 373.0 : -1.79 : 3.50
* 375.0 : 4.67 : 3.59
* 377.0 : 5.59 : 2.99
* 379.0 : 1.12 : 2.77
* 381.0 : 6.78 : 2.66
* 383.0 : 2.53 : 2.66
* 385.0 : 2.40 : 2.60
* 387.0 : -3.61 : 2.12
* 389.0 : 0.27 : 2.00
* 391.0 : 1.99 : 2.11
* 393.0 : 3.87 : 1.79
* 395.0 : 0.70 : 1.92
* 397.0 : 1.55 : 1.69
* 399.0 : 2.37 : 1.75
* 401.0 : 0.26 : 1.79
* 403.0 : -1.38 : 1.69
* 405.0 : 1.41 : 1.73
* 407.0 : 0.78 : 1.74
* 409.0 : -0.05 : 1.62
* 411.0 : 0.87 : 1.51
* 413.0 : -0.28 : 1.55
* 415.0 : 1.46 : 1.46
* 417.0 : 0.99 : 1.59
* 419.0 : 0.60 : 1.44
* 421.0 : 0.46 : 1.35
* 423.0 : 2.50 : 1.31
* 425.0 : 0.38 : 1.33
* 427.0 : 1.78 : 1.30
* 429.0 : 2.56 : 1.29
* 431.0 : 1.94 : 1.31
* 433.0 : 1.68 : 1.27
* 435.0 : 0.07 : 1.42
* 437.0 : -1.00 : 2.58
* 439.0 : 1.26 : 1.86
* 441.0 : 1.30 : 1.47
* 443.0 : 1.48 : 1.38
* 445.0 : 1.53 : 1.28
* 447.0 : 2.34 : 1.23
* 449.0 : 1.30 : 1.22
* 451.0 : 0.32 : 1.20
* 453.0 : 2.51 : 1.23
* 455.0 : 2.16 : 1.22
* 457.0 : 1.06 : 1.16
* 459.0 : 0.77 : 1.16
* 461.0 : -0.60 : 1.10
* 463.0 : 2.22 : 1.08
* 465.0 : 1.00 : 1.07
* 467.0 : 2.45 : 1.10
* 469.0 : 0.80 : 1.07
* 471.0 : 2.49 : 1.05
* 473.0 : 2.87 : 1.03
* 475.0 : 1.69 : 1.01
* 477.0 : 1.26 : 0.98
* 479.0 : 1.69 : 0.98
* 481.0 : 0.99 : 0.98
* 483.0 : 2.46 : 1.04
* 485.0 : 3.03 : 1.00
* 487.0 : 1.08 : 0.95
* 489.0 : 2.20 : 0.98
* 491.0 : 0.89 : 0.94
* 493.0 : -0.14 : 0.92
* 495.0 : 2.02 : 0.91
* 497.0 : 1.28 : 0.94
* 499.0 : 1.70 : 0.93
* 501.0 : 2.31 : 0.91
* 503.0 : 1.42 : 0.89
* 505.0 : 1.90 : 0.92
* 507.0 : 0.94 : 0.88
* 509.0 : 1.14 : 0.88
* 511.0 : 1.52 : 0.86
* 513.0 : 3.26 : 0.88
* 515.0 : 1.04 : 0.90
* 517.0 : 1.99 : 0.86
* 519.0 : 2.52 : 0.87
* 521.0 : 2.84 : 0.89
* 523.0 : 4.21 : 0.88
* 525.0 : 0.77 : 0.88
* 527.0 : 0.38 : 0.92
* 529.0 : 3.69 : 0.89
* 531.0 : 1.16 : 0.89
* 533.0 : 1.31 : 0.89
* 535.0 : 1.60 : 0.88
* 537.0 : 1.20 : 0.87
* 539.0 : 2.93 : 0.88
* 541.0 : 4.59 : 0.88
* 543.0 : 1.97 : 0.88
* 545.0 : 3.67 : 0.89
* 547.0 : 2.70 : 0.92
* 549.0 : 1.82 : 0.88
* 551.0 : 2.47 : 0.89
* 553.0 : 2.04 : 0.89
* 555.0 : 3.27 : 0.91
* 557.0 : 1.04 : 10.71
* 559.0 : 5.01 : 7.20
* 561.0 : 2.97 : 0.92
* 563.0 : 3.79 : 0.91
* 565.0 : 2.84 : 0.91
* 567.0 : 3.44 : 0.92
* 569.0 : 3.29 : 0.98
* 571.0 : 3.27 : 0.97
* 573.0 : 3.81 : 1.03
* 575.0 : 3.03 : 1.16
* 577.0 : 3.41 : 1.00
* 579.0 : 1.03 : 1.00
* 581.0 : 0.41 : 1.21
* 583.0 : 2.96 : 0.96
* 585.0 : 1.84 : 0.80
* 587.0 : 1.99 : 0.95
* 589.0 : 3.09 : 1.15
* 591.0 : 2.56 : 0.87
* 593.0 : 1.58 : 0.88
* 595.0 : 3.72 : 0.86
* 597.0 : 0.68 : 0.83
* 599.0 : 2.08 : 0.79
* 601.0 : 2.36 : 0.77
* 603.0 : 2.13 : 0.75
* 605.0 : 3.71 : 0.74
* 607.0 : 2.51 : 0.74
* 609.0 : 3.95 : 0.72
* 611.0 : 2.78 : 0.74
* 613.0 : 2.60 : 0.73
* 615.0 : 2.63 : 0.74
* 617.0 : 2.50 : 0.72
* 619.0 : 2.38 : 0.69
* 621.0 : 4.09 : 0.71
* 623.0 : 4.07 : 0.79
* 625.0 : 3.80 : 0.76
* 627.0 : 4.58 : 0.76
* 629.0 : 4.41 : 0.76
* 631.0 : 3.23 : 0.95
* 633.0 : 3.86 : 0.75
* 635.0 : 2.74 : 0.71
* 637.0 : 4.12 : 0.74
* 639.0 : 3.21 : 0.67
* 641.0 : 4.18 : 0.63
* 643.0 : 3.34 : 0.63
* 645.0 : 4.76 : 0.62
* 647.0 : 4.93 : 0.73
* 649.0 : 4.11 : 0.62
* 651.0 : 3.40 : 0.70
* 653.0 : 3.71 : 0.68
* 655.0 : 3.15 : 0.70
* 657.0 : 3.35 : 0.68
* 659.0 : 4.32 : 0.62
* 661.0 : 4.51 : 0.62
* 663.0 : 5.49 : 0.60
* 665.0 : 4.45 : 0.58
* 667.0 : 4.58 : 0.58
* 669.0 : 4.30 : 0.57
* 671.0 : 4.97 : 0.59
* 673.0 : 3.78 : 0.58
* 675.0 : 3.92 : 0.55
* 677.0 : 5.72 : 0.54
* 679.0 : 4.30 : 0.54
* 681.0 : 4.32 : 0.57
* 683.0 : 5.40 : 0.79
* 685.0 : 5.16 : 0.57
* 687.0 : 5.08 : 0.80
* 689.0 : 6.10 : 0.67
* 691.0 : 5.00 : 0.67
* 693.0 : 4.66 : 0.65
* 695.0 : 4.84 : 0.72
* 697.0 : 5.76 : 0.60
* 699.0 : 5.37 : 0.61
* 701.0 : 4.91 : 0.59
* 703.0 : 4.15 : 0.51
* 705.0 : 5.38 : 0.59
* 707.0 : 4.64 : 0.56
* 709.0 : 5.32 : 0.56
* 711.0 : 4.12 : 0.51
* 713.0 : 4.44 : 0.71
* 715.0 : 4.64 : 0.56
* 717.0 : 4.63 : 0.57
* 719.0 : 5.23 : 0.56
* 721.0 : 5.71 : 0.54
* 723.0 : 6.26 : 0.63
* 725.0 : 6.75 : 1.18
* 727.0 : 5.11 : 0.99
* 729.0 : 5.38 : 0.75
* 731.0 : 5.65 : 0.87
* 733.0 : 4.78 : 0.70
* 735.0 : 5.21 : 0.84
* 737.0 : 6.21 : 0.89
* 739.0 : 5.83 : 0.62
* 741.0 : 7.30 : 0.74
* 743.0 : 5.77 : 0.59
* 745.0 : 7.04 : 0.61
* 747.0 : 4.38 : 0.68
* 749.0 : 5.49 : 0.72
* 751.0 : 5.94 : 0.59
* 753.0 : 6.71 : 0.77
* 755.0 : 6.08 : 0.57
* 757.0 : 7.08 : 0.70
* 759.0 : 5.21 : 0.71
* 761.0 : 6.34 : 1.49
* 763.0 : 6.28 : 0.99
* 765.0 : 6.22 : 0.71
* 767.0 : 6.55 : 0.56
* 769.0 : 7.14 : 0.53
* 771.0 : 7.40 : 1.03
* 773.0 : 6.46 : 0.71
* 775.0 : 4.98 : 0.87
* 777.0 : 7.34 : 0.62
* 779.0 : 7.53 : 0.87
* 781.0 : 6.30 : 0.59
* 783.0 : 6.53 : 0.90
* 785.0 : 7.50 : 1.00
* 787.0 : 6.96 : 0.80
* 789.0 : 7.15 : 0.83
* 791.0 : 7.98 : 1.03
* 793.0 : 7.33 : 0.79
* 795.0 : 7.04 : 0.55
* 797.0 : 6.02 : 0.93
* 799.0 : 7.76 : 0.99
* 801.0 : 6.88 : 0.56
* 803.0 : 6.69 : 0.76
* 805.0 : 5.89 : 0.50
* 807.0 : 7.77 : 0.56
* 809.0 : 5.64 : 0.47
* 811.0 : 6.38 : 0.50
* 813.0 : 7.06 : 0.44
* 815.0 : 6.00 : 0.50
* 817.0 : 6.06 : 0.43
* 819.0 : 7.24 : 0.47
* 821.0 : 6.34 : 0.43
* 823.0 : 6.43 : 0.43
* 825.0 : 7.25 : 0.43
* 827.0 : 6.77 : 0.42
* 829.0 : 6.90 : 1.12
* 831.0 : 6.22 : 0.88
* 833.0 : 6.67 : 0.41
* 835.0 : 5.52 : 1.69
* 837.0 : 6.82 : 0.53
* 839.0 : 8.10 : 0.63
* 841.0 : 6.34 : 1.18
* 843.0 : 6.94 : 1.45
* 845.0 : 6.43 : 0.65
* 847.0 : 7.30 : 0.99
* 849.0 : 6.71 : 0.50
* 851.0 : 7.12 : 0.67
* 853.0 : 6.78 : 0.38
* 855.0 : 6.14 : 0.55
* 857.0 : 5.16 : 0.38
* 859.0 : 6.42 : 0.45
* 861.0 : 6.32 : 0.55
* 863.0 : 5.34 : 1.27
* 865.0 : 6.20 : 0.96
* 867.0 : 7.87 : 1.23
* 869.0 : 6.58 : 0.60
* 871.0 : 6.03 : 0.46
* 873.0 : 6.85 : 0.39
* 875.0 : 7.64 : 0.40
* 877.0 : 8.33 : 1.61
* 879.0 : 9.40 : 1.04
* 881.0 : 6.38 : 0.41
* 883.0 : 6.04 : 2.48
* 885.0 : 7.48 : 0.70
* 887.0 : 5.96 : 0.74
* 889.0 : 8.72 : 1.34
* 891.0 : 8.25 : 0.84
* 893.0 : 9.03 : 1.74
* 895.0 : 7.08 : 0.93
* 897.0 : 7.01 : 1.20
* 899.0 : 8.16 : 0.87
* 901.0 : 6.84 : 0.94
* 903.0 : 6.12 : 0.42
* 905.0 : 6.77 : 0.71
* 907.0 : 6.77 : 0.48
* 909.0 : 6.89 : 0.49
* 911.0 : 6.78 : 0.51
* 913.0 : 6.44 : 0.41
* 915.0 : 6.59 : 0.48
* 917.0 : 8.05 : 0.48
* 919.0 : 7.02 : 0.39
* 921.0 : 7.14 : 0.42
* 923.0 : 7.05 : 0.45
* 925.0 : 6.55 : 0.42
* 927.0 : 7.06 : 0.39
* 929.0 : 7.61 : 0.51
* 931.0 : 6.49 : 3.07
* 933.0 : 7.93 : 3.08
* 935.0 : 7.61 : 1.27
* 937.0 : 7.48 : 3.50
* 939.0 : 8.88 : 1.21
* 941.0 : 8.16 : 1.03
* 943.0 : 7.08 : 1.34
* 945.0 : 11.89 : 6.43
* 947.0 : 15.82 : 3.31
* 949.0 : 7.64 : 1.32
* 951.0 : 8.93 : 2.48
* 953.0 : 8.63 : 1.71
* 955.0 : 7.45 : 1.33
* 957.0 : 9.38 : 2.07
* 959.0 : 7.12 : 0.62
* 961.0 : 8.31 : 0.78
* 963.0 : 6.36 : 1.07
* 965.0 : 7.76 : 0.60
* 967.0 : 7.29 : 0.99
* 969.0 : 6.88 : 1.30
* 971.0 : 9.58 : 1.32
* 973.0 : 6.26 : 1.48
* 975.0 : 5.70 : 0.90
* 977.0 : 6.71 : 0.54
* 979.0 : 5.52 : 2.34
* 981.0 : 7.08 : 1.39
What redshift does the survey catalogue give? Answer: 0.65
